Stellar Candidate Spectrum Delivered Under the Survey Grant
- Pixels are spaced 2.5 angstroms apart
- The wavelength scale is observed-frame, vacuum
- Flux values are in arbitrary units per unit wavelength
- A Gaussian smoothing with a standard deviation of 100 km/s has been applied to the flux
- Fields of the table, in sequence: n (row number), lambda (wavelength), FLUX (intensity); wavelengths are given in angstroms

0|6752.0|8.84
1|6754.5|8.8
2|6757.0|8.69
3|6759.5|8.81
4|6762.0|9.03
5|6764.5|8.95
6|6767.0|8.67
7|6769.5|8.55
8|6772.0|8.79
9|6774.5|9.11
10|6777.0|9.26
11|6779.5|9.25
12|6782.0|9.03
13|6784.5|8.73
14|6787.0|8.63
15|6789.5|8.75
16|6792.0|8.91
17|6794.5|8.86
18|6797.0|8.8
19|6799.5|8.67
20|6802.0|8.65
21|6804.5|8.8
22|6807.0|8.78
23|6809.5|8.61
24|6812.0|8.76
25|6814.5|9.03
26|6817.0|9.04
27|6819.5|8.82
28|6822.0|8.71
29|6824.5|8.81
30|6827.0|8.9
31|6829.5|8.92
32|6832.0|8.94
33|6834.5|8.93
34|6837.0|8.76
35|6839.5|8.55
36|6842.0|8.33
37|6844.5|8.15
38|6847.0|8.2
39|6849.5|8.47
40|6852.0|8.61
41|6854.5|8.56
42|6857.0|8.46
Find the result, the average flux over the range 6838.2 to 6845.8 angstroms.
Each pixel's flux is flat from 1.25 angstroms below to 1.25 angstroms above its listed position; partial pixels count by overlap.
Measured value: 8.35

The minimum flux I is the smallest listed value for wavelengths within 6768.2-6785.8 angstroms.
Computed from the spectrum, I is 8.55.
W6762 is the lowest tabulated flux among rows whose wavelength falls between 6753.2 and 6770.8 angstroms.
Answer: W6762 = 8.55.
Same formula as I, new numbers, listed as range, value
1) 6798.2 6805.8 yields 8.65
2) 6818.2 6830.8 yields 8.71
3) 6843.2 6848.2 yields 8.15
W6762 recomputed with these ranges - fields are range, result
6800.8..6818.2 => 8.61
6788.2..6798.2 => 8.75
